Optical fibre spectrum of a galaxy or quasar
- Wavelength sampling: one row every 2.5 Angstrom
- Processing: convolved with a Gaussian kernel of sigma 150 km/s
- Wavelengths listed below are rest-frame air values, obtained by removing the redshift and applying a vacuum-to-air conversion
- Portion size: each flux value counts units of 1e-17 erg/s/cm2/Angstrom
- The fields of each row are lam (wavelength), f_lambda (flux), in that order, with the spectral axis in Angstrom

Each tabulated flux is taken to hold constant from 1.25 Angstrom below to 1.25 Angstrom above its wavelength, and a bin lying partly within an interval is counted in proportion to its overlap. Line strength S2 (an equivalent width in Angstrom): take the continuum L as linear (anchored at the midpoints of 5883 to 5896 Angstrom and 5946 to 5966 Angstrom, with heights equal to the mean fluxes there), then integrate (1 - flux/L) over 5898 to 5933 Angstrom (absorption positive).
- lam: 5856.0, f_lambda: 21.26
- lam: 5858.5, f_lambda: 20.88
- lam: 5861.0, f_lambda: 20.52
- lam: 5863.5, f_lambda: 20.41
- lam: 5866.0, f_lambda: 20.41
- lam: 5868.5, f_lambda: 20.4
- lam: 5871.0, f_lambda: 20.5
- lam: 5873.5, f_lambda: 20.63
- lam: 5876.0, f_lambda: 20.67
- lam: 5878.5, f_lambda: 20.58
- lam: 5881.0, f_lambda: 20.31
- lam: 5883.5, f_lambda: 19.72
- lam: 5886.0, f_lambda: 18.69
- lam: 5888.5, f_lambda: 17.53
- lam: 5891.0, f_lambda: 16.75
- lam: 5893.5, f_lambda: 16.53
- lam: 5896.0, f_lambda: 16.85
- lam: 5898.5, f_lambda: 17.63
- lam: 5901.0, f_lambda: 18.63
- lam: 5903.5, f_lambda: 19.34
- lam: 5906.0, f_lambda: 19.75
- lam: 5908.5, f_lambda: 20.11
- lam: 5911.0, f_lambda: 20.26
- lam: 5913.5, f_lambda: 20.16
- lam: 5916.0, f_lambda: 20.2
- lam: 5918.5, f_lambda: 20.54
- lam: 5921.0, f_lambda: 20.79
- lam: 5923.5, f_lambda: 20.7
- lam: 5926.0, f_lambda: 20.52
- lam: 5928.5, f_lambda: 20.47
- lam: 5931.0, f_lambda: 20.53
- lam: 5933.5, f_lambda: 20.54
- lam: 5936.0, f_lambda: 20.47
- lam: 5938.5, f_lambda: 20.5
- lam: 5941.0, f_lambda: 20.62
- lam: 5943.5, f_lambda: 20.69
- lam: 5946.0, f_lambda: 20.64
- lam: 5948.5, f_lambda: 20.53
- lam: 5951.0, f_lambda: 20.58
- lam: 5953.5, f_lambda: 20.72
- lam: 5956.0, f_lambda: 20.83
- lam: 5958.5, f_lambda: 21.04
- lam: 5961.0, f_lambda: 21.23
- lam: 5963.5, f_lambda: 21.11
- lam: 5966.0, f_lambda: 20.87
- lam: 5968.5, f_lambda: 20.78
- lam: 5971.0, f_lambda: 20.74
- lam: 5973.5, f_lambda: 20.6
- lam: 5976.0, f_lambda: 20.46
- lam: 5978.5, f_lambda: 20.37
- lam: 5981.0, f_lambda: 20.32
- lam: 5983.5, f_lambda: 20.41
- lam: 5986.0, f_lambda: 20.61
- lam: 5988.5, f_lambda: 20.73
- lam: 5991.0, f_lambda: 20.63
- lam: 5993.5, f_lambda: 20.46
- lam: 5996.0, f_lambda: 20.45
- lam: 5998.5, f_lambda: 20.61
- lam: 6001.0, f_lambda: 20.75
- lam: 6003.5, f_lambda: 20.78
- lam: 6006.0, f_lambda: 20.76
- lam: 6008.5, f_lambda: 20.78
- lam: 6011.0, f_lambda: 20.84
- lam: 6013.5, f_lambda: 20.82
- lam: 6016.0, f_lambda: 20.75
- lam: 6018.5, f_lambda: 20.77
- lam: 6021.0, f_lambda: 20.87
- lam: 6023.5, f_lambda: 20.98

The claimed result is -2.11 Angstrom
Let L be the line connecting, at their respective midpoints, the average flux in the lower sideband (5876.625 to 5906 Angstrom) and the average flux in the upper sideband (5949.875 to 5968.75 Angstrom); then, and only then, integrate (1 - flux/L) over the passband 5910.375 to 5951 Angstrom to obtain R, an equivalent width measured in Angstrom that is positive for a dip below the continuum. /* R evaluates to -1.3 Angstrom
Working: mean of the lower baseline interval 18.5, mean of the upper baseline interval 20.9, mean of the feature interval 20.5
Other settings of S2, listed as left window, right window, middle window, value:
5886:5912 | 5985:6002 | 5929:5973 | -2.6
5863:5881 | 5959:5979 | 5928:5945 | 0.1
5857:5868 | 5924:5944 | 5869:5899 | 2.4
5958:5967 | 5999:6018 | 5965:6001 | 0.6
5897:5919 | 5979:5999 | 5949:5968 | -0.7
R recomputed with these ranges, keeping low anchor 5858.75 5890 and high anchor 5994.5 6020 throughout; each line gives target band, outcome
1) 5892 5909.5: 1.57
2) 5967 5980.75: -0.01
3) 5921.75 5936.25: -0.17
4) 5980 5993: 0.05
